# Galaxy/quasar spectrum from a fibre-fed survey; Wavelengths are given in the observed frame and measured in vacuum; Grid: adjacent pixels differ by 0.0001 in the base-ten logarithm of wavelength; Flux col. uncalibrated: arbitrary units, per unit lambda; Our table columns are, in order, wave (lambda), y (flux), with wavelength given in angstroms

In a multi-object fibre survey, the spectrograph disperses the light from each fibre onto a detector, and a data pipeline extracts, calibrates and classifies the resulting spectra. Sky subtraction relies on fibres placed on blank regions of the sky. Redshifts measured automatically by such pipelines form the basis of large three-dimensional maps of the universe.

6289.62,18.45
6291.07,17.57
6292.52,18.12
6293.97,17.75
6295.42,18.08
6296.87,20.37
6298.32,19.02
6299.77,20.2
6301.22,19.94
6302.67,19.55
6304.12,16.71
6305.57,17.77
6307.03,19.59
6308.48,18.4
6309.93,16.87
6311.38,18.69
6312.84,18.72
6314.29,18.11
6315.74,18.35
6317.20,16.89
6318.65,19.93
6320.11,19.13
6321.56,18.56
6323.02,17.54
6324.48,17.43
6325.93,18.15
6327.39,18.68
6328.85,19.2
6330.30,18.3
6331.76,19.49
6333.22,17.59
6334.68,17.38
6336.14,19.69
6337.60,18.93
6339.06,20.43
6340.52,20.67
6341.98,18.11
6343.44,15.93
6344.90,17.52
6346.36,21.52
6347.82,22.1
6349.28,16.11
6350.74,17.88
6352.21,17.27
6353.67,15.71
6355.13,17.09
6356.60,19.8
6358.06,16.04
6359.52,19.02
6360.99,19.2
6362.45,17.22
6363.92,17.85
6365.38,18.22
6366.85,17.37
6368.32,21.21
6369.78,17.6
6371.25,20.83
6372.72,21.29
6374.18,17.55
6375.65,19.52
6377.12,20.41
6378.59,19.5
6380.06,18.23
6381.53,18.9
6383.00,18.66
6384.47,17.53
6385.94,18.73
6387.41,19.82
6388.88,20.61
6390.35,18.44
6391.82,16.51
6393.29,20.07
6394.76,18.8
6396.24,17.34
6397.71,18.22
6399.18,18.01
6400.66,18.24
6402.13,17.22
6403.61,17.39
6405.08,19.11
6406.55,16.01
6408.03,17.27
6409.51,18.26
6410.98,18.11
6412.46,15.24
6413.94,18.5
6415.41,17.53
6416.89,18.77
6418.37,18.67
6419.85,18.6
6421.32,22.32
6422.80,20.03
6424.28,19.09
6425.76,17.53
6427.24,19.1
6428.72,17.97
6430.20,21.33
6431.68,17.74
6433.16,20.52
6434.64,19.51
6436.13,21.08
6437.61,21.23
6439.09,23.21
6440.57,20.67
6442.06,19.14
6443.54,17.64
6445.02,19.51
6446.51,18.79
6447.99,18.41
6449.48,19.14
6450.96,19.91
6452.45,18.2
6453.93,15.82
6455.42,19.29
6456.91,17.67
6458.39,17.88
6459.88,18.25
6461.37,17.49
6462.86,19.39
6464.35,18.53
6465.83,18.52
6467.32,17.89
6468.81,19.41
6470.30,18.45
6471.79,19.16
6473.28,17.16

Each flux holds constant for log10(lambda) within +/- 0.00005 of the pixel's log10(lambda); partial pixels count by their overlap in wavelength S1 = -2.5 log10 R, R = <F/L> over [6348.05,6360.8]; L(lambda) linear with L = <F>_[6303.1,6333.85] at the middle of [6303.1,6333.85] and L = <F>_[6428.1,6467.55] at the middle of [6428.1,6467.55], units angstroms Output 0.05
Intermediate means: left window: 18.3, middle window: 17.6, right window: 19.1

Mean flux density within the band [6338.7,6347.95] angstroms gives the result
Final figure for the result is 19.3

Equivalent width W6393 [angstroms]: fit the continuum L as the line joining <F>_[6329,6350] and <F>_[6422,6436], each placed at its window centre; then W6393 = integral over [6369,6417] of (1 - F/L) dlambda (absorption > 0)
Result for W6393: 1.7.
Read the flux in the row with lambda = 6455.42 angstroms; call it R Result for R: 19.29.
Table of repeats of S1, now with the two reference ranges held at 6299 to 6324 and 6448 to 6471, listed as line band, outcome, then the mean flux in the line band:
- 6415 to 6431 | -0.05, 19.2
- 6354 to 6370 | 0.02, 18.2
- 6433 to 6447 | -0.10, 20.1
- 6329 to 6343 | -0.02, 18.9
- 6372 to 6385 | -0.04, 19.1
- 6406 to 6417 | 0.06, 17.4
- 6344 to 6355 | 0.02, 18.2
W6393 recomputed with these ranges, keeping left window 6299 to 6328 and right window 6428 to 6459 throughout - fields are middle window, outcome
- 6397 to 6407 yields 0.6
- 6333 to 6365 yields 0.6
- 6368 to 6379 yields -0.5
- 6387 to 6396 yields 0.0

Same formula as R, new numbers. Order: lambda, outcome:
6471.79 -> 19.16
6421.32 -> 22.32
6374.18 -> 17.55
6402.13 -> 17.22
